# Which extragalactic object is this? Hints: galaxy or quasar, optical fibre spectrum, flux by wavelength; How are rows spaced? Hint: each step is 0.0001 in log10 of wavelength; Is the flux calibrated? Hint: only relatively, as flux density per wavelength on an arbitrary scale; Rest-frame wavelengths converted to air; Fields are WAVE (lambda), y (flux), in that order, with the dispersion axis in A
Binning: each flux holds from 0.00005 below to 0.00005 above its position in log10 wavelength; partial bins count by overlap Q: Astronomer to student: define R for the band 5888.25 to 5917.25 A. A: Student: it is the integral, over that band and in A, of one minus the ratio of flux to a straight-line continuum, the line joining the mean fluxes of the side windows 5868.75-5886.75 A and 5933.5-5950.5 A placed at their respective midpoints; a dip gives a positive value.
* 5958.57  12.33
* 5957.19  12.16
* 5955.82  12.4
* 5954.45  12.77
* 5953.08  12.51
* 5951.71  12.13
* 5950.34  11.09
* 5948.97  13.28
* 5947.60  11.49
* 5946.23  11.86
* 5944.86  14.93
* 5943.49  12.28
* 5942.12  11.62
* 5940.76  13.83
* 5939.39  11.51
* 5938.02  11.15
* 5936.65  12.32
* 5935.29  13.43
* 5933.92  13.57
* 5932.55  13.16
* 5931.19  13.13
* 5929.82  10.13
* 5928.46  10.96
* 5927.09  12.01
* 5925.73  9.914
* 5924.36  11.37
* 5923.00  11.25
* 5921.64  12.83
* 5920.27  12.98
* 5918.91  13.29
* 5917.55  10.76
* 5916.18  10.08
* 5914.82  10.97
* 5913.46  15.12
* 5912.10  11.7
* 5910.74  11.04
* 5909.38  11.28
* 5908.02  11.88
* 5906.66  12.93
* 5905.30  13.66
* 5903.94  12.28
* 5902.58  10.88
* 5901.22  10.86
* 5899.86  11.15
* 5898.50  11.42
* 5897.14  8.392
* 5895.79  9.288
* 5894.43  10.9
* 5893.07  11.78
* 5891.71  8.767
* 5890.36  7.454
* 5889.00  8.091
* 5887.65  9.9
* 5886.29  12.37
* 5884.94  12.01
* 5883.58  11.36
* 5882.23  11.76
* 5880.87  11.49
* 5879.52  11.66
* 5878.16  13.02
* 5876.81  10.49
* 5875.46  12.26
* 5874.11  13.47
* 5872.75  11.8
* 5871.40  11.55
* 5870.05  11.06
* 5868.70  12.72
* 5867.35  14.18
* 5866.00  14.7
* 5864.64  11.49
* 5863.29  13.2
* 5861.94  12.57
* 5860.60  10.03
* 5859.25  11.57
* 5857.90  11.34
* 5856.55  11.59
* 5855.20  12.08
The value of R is 2.9 A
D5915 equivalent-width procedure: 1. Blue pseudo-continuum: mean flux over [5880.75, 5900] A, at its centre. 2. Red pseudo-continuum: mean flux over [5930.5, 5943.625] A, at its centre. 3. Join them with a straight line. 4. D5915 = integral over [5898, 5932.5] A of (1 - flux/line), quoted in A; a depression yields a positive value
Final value -0.7 A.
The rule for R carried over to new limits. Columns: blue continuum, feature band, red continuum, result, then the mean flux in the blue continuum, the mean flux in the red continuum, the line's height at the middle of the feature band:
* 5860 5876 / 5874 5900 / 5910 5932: 3.0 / 12.4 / 11.7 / 12.2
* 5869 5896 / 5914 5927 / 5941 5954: 0.3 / 11.1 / 12.4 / 11.9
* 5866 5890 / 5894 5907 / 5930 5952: 1.0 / 11.7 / 12.5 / 12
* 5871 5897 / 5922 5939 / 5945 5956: 0.1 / 11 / 12.3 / 11.9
